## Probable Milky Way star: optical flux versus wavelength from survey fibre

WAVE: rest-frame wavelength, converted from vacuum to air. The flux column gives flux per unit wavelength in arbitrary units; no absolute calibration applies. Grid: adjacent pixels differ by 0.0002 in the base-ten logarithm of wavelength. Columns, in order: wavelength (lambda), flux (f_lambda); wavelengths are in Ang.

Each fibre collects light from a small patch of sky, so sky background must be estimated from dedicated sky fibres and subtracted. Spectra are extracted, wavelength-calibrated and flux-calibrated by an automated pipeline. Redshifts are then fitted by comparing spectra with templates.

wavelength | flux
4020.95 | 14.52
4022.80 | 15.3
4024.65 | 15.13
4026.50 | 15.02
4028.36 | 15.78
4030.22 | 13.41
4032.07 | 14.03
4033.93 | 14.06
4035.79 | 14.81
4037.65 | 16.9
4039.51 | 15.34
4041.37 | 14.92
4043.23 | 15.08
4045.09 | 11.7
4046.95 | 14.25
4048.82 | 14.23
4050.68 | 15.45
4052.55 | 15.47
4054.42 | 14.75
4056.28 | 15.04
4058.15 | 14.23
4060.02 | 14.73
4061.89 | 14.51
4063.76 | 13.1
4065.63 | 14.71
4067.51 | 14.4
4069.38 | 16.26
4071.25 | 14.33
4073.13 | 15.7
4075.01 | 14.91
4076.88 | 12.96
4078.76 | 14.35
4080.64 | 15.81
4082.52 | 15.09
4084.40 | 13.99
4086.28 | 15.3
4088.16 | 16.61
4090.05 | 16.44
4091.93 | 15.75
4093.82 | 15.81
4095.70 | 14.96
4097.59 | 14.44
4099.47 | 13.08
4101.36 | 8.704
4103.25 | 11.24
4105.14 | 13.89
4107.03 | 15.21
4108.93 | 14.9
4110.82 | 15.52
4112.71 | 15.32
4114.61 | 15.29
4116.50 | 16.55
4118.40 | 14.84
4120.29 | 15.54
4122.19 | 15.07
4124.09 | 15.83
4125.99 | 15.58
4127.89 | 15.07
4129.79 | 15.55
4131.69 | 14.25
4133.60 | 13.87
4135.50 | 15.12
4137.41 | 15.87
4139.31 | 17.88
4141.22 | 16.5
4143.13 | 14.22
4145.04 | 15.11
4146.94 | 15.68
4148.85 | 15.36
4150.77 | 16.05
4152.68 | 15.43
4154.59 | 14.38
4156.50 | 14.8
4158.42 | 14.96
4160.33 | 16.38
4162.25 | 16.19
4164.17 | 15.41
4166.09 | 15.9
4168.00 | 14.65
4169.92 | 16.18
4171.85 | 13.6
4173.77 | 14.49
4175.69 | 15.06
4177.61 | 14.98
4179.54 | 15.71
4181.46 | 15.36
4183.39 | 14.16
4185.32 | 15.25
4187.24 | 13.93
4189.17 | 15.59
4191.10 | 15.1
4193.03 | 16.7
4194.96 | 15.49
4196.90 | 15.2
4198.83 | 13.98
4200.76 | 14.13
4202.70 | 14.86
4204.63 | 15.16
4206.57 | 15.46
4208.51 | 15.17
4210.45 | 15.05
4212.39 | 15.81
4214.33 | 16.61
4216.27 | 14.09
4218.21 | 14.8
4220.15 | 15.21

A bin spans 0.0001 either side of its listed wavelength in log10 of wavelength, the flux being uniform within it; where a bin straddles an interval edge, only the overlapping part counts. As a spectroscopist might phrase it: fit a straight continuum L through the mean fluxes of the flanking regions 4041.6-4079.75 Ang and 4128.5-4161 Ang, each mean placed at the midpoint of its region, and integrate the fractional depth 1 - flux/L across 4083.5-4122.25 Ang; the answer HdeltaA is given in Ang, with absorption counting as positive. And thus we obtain 0.7 Ang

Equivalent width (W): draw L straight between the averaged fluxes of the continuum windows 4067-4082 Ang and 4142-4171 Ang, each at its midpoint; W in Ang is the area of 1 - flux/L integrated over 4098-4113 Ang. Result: 1.6 Ang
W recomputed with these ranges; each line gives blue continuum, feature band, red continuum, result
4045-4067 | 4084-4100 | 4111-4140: -0.3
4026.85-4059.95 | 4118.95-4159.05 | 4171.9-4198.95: -1.1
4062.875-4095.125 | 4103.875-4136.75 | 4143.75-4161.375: 0.2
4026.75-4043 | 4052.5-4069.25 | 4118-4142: 0.5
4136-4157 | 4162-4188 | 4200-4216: 0.6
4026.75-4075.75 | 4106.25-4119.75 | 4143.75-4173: -0.3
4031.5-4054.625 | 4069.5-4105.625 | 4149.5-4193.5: 1.1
